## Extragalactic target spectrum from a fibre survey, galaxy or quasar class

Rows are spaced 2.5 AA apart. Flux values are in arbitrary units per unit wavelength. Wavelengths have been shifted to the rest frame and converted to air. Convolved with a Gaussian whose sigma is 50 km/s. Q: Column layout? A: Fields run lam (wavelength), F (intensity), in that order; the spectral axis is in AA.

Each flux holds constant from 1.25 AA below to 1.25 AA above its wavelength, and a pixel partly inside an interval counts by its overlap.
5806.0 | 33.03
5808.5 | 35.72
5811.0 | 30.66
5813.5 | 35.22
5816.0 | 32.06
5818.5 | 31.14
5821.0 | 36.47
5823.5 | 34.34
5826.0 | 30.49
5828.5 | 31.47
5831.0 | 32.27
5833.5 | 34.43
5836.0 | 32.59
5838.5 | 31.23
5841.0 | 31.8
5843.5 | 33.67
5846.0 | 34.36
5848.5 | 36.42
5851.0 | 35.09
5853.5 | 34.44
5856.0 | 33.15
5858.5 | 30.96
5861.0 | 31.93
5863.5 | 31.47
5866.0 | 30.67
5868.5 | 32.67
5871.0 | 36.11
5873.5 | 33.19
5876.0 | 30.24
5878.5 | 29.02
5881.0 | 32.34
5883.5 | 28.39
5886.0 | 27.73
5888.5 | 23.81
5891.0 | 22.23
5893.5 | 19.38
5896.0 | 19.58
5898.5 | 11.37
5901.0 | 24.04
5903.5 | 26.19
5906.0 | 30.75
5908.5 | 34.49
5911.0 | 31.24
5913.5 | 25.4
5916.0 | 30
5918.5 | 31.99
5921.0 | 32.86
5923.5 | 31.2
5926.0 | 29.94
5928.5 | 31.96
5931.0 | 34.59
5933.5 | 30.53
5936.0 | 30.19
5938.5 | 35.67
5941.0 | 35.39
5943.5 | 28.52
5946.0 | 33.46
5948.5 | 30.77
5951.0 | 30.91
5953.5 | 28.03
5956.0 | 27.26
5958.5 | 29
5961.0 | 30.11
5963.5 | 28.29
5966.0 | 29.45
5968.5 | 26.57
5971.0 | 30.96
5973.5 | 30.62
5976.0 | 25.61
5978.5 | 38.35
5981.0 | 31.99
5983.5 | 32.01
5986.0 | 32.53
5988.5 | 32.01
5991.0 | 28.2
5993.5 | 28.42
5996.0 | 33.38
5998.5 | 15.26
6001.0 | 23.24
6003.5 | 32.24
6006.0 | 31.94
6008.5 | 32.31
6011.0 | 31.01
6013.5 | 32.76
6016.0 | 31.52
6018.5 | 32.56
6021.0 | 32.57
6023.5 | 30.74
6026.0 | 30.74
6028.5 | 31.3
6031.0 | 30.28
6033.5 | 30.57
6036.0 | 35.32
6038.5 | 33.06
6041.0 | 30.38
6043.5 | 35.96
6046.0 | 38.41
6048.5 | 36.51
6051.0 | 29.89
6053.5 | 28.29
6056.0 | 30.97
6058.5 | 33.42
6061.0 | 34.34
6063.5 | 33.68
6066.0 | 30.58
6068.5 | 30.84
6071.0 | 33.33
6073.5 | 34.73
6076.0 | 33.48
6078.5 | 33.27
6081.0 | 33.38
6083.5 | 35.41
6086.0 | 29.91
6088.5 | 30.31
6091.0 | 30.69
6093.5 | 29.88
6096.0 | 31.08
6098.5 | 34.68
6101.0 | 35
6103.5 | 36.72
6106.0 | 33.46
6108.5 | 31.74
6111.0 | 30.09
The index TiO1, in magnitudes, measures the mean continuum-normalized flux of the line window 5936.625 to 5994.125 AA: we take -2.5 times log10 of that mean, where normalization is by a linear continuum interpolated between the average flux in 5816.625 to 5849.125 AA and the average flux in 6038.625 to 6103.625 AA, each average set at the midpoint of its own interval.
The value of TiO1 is 0.08 mag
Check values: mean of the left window 33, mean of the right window 32.8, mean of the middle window 30.6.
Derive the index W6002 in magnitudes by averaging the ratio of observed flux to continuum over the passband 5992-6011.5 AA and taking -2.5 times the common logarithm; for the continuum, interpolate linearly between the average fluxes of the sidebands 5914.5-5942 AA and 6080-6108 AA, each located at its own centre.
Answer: 0.14 mag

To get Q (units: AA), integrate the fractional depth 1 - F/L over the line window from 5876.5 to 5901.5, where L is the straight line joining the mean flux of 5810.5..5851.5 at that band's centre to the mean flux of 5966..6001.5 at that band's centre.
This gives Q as 6.13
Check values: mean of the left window 33.2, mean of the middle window 24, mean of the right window 29.4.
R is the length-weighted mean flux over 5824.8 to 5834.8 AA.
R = 32.2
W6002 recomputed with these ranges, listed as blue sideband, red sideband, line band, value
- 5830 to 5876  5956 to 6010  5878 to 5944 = 0.11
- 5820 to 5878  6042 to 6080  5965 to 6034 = 0.10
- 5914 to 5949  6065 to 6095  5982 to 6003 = 0.13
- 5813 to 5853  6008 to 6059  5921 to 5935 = 0.04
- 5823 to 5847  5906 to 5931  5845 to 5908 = 0.10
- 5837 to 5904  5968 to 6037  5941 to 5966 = 0.01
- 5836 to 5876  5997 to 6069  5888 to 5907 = 0.43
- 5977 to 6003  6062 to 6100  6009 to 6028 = -0.04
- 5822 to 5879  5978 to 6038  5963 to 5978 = 0.08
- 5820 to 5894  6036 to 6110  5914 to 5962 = 0.03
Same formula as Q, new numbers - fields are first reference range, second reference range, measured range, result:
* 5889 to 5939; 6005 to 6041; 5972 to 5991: -0.8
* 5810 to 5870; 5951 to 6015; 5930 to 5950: -1.1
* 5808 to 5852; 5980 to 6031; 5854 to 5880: 0.5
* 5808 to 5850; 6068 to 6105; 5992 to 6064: 3.4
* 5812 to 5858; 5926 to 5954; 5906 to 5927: 0.8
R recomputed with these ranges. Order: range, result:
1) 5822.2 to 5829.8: 32.1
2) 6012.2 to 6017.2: 32.1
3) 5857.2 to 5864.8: 31.5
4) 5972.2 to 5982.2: 31.6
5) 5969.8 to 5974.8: 30.7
